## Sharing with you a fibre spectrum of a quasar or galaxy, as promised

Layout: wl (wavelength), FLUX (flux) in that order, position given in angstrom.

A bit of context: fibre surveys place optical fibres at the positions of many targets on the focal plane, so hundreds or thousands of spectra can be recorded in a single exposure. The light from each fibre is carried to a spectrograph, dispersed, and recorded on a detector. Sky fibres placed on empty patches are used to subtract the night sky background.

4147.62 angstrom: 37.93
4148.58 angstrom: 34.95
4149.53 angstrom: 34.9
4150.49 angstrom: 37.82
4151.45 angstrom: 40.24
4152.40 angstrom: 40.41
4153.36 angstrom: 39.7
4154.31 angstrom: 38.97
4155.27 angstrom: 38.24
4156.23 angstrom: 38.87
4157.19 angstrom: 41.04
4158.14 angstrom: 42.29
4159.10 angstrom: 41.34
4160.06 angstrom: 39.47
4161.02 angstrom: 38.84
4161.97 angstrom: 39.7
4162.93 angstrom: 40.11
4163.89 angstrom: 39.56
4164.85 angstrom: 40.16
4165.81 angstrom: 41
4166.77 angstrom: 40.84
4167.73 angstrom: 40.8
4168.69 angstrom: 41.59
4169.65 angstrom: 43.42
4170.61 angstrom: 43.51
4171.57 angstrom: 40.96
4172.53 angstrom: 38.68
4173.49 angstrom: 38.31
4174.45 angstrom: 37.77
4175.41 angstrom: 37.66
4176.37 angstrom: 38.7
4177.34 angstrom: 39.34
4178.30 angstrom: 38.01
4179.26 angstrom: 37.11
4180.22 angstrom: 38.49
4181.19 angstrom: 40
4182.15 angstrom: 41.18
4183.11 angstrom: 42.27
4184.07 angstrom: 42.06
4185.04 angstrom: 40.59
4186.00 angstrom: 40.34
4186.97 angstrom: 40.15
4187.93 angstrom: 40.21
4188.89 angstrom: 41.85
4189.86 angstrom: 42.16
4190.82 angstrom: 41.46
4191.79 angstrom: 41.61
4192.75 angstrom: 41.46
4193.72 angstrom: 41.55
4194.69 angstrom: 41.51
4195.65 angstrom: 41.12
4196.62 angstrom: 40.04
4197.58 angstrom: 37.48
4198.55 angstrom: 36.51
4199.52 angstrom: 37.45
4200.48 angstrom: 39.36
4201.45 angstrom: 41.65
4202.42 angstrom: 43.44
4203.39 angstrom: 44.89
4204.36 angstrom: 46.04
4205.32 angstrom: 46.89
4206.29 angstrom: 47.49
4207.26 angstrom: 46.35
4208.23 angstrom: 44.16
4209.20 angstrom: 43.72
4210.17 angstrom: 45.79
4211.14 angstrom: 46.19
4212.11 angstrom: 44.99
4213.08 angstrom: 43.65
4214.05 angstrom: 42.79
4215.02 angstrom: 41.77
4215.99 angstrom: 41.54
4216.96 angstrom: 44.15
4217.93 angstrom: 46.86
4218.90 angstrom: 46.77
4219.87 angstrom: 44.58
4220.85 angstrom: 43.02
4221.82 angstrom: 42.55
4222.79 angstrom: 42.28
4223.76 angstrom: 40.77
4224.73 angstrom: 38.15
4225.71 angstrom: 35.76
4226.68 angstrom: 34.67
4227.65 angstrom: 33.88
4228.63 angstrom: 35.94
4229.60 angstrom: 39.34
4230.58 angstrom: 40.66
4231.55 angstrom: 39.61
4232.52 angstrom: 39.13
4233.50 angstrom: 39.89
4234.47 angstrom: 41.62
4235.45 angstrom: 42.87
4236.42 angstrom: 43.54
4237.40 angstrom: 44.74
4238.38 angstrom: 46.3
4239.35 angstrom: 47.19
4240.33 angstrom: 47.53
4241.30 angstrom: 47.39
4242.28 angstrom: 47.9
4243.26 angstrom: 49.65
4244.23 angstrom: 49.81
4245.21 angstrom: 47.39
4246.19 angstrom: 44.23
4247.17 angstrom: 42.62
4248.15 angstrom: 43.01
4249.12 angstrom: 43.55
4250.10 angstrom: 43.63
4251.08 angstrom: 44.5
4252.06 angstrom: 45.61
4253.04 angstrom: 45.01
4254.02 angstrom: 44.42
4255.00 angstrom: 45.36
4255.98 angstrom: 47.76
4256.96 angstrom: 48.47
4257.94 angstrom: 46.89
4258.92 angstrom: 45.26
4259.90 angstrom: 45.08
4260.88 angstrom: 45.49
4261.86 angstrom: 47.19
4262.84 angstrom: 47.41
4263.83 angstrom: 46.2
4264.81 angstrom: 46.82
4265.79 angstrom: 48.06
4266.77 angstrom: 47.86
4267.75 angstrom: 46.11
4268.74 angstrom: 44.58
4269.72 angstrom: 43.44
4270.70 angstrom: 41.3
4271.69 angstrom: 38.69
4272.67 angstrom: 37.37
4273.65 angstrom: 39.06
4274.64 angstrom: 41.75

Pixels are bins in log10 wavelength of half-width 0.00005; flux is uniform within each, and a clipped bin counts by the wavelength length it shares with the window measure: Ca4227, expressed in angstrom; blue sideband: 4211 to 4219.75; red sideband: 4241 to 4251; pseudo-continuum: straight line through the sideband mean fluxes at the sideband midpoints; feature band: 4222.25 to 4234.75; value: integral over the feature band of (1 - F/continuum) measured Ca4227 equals 1.77 angstrom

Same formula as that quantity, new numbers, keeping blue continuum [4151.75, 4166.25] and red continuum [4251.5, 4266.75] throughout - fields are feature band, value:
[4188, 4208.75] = 0.2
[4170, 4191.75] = 0.7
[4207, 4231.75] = 1.1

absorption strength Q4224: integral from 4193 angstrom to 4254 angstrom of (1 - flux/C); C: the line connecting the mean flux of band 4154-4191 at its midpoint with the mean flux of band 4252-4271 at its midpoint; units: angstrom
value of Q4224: 0.8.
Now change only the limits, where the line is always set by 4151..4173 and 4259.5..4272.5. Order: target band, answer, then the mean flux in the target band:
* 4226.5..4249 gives 0.4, 43.1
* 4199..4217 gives -0.6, 43.8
